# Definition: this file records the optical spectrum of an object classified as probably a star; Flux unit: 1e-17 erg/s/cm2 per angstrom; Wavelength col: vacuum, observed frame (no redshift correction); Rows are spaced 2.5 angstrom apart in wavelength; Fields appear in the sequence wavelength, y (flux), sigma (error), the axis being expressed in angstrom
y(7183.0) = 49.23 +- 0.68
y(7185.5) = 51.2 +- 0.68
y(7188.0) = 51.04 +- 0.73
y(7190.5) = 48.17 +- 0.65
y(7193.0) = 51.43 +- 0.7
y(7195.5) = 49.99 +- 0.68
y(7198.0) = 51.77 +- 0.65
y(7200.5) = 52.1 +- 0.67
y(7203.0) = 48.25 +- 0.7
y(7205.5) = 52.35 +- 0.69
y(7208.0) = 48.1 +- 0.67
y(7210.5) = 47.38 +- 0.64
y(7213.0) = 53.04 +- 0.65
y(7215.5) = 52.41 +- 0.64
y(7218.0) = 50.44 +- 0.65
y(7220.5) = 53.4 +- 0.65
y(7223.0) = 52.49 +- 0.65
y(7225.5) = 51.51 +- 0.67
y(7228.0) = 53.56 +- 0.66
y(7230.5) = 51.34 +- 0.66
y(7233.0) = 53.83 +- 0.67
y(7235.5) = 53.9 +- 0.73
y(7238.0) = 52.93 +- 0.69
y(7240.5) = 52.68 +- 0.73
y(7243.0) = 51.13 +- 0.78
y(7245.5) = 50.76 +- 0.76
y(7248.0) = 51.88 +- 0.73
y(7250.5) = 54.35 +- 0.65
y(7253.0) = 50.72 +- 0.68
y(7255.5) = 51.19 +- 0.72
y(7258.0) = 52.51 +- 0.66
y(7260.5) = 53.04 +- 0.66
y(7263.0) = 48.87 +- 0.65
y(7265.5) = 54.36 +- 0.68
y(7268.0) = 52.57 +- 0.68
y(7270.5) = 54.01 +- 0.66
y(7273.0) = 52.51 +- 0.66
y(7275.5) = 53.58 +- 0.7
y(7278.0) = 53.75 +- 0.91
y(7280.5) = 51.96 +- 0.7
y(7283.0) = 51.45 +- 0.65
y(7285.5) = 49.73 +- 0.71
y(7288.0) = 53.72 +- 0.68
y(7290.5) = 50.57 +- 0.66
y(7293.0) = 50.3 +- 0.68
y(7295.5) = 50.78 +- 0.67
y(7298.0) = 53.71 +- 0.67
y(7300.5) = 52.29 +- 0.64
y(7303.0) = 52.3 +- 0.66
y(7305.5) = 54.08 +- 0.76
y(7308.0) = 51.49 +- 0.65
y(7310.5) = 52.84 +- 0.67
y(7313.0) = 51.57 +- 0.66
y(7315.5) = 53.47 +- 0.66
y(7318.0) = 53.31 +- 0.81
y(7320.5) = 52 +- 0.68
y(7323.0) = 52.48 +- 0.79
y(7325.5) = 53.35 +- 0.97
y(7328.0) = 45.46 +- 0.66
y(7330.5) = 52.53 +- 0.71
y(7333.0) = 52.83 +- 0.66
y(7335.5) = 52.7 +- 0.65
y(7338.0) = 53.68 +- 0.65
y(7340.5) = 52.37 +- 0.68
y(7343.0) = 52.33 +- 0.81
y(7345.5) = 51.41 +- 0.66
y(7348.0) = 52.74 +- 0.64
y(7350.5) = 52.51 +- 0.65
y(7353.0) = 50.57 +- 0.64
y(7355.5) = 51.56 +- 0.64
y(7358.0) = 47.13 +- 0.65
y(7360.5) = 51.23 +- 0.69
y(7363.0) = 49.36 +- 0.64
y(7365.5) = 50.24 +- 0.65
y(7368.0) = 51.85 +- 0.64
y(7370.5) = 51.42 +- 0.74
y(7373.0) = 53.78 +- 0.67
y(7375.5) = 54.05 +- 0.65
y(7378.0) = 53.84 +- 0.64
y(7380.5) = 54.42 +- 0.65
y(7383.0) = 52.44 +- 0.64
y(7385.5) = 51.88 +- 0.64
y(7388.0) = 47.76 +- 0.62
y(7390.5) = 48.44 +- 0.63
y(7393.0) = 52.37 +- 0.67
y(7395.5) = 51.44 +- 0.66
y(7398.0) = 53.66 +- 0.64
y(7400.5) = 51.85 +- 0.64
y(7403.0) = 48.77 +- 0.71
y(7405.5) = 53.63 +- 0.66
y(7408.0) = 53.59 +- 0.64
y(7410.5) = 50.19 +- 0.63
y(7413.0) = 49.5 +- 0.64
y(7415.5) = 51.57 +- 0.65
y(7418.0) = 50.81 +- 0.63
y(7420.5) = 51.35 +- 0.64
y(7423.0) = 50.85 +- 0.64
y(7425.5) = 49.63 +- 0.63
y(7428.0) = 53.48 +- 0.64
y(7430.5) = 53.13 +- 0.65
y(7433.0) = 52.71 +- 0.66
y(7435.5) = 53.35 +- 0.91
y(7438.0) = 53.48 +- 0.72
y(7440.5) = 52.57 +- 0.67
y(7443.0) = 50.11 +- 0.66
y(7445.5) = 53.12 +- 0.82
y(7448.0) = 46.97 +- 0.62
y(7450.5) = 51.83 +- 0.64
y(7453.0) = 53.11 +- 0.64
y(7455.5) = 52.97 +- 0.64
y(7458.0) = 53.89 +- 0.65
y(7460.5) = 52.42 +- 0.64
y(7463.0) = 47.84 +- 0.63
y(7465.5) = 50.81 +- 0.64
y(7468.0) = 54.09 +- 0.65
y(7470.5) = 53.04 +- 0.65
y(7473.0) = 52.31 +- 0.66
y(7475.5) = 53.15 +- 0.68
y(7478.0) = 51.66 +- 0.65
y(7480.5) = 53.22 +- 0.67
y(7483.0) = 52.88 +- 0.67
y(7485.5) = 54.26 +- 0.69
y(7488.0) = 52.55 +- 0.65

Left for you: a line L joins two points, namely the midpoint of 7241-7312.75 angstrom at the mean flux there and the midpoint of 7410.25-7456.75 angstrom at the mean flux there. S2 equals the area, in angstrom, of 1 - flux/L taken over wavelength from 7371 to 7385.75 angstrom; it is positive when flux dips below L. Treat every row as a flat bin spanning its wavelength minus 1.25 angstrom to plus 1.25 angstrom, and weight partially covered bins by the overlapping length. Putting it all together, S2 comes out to -0.4 angstrom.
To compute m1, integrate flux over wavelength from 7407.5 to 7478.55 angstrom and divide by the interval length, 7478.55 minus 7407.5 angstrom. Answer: 51.8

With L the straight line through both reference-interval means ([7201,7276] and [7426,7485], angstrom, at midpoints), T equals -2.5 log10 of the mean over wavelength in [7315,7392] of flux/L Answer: 0.009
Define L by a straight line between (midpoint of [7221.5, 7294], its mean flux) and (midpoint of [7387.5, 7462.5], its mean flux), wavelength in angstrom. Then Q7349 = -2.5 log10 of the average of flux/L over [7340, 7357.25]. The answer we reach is 0.00 mag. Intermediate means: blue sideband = 52.3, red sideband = 51.6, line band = 51.8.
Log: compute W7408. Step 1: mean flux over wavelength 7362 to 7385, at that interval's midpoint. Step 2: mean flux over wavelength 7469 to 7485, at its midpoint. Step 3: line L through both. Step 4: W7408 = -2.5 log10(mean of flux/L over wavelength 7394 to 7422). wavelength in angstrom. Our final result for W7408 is 0.02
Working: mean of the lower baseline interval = 52.4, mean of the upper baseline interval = 52.8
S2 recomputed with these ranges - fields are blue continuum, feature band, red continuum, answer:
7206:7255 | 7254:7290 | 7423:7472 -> -0.3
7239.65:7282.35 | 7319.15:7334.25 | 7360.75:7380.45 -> 0.2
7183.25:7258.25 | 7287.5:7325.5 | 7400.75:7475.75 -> -0.5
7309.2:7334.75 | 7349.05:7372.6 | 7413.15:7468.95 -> 0.5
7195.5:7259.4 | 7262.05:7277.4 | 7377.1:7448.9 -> -0.3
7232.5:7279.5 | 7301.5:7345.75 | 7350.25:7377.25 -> -0.5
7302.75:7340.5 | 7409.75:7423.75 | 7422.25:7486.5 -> 0.4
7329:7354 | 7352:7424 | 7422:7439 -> 1.4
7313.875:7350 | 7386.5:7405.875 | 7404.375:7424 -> 0.3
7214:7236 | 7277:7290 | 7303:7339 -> 0.1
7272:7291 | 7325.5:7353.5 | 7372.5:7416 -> 0.1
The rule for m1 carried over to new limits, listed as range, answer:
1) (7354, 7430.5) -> 51.4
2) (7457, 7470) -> 51.8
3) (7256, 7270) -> 52.3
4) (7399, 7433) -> 51.5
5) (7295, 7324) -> 52.6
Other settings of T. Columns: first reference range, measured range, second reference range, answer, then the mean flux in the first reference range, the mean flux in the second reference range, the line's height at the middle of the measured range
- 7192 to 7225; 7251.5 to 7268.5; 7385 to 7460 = -0.02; 51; 51.6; 51.2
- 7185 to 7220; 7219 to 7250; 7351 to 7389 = -0.04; 50.6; 51.5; 50.8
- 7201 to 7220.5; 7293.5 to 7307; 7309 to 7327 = 0.00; 50.6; 52.6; 52.3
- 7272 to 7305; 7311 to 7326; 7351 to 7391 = -0.02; 52.1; 51.3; 51.8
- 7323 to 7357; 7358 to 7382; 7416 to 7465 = 0.00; 51.8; 51.8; 51.8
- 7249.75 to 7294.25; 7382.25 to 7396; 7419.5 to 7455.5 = 0.03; 52.2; 51.9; 52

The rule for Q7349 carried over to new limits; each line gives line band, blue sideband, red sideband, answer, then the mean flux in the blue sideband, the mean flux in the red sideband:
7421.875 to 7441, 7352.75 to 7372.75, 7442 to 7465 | -0.026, 50.6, 51.4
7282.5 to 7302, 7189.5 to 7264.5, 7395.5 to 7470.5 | 0.001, 51.5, 51.8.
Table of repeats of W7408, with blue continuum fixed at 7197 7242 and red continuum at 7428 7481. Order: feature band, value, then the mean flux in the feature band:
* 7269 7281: -0.03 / 53.2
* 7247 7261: -0.01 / 52.2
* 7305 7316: -0.01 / 52.5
